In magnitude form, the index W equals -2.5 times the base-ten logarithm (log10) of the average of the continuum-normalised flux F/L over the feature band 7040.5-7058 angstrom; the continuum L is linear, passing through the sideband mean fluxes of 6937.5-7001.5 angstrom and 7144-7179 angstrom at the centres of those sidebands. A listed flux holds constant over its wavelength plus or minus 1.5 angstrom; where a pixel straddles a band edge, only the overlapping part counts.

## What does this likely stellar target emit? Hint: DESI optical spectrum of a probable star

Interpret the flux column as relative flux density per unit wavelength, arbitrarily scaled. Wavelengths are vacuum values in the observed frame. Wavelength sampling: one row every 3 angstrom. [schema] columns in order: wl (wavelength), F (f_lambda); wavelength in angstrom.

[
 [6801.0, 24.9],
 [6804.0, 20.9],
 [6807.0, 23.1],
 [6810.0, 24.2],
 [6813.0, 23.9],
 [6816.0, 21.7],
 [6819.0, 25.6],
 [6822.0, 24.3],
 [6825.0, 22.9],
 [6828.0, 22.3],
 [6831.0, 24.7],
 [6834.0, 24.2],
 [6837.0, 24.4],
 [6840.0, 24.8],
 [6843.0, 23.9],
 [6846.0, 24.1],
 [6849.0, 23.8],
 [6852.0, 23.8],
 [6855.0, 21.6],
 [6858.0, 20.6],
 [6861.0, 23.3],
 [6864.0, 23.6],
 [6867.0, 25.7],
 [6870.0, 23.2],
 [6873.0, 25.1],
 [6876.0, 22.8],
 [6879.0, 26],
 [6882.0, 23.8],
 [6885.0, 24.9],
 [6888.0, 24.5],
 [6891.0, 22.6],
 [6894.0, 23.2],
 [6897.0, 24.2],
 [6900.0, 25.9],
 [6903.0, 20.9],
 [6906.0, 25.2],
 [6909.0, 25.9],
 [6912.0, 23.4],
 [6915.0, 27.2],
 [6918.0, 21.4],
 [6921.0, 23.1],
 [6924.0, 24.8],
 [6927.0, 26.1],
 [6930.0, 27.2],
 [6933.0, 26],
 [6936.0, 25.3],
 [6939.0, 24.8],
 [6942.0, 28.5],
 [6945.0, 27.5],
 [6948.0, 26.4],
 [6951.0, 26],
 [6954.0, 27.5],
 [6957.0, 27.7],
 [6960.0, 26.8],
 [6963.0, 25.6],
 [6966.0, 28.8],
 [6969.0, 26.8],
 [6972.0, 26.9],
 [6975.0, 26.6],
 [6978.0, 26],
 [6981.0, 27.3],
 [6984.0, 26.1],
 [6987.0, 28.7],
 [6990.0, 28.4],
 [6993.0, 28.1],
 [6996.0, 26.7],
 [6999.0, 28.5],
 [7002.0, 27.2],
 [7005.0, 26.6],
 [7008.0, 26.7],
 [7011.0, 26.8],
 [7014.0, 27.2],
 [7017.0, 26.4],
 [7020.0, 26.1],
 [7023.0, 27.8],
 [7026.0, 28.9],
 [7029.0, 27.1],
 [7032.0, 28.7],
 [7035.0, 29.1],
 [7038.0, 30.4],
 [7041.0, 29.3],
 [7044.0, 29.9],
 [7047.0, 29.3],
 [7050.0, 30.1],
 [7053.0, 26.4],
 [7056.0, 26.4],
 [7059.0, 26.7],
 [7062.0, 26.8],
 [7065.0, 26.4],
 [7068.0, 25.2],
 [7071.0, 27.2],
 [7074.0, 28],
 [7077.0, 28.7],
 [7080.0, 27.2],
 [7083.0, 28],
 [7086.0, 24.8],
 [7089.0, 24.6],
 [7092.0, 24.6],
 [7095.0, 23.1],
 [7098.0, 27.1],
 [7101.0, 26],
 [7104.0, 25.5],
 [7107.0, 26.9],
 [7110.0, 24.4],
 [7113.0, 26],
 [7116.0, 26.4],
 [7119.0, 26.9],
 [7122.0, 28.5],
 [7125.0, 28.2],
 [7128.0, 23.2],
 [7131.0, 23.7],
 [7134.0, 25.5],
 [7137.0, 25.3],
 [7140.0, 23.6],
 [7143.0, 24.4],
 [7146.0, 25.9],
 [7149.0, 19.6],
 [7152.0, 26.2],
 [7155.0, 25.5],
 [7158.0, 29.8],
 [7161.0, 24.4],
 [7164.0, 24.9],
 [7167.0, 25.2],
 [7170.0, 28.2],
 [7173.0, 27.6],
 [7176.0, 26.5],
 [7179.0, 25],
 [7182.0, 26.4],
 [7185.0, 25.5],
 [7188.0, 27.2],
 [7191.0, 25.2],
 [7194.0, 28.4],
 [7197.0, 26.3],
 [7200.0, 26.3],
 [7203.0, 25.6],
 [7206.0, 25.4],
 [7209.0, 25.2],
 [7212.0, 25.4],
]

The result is -0.08 mag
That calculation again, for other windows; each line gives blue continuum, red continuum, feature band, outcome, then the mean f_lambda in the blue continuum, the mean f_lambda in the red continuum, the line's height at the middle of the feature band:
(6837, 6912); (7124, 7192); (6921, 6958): -0.09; 23.9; 25.5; 24.3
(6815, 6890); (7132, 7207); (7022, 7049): -0.16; 23.8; 25.7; 24.9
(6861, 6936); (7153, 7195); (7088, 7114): 0.02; 24.4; 26.4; 25.9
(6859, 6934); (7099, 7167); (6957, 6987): -0.09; 24.4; 25.5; 24.7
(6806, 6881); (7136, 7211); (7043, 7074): -0.10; 23.7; 25.7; 25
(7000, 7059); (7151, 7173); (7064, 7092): 0.03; 27.9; 26.4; 27.3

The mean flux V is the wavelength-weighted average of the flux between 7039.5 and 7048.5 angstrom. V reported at 29.5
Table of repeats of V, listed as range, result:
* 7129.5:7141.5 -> 24.5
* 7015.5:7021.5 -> 26.2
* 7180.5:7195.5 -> 26.5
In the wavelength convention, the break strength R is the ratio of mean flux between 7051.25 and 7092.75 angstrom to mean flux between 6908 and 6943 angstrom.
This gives 1.05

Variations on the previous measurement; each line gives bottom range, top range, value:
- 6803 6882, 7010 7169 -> 1.12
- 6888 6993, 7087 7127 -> 1.00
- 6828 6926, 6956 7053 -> 1.16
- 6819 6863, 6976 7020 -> 1.15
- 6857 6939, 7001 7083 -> 1.14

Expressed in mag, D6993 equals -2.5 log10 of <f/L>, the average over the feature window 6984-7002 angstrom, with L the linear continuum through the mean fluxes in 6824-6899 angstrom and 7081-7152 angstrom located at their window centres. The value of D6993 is -0.13 mag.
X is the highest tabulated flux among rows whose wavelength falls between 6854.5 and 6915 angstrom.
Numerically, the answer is 27.2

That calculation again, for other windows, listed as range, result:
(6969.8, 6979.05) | 26.9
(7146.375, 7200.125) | 29.8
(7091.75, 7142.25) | 28.5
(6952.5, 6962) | 27.7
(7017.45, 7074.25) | 30.4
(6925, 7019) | 28.8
